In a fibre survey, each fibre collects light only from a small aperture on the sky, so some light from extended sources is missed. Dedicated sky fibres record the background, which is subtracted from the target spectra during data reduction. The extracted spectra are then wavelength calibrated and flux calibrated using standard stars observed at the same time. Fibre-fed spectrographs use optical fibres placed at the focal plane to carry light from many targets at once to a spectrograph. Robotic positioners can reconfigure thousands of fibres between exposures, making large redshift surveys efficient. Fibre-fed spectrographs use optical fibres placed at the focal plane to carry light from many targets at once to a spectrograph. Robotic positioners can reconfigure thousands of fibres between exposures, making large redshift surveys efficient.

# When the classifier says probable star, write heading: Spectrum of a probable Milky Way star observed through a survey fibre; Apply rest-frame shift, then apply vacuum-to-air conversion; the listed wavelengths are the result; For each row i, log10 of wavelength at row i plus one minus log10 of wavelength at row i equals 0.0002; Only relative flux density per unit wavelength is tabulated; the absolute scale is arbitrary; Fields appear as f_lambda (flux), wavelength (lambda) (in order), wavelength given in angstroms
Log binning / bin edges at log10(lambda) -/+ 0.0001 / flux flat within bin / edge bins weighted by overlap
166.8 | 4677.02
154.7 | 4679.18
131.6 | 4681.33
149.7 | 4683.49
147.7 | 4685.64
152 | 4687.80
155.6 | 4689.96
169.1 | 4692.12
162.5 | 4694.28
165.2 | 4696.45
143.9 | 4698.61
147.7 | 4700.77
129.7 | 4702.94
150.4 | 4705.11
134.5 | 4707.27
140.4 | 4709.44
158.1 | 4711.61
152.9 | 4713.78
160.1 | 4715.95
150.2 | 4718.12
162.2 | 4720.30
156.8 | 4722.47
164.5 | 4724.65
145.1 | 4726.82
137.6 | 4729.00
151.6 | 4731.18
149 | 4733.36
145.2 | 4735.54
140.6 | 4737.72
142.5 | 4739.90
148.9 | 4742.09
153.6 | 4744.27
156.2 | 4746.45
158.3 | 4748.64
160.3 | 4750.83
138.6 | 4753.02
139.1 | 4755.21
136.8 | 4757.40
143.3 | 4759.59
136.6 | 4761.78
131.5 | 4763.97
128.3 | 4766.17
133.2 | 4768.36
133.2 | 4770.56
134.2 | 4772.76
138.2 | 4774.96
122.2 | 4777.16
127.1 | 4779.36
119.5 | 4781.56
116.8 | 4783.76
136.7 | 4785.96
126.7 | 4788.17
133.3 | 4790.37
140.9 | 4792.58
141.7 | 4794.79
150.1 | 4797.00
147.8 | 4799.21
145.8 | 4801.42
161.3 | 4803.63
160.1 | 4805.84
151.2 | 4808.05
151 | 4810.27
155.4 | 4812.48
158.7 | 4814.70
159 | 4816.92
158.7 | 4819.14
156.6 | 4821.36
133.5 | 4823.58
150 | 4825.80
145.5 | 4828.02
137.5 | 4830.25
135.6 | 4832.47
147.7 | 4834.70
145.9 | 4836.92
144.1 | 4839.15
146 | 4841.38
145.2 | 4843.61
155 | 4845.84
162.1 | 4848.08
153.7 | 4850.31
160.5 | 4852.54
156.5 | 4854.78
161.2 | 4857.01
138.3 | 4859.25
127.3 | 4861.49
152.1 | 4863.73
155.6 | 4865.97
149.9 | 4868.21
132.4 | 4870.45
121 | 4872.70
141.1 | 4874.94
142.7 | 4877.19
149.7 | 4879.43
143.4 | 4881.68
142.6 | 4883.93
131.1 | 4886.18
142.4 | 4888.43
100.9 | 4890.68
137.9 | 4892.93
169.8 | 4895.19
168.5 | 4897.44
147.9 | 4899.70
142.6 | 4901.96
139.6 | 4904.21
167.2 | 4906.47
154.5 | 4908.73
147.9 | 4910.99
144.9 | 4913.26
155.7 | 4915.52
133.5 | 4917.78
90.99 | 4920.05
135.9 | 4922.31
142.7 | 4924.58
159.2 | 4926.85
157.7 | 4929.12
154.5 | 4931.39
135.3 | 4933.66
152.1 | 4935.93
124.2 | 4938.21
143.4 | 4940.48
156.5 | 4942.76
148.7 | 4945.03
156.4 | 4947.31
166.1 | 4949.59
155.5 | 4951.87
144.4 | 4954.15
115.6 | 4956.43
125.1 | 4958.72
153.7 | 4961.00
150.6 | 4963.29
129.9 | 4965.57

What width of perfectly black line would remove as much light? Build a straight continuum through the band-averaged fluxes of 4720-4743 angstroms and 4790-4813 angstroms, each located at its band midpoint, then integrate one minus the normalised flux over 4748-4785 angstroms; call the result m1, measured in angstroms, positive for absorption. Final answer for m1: 3.55 angstroms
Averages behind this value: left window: 149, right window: 149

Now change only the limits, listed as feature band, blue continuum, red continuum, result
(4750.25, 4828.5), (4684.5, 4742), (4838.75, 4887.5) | 3.5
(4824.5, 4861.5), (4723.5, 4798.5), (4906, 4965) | -1.6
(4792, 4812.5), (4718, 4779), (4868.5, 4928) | -1.1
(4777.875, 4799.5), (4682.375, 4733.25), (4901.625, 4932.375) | 2.3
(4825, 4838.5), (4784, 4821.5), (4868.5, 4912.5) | 0.3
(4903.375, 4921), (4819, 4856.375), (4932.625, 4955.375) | 0.7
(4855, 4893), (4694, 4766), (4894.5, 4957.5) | 1.9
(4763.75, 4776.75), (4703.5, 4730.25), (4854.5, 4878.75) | 1.3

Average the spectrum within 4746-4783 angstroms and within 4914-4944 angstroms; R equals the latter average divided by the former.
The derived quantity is 1.0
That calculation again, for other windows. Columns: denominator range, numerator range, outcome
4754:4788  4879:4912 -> 1.11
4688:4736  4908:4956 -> 0.96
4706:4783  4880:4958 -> 1.01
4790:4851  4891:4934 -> 0.98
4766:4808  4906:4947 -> 1.05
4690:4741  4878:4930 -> 0.95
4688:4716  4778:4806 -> 0.91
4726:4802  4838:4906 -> 1.04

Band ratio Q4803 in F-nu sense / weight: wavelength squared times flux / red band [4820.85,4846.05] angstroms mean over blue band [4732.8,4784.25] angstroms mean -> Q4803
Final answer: 1.1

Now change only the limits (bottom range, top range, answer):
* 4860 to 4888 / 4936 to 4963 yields 1.06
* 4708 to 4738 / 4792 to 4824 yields 1.04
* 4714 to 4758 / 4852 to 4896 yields 1.00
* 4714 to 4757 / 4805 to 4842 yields 1.03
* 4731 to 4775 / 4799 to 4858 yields 1.09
